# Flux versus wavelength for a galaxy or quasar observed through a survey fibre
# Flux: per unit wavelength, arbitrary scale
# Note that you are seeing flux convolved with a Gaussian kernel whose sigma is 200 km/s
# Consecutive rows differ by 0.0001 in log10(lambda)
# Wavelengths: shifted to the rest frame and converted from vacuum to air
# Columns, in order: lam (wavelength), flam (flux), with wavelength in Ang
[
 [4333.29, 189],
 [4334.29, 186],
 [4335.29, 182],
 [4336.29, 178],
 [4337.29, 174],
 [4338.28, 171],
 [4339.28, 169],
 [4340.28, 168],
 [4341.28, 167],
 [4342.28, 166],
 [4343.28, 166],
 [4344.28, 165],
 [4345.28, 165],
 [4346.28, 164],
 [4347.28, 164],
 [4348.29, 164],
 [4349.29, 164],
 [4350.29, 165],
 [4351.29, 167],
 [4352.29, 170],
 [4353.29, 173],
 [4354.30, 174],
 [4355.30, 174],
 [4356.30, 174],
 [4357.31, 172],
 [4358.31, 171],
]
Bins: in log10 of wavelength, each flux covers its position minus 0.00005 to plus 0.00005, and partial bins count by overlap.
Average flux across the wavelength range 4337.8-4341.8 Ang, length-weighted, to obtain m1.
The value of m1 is 169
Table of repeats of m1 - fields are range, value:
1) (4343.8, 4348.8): 164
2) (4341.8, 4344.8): 166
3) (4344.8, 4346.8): 165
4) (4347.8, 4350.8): 165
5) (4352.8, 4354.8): 173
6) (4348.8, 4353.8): 168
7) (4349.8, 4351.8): 166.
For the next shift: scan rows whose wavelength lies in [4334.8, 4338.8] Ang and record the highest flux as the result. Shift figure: 182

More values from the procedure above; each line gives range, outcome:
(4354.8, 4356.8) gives 174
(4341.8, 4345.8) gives 166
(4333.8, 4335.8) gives 186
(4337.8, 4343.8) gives 171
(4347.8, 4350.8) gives 165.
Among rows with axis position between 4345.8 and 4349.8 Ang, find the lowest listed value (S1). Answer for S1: 164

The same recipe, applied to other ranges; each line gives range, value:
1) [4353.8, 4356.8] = 174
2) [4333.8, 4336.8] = 178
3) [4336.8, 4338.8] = 171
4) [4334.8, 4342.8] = 166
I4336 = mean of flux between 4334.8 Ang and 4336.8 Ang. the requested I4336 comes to 180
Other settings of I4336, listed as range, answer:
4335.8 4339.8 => 173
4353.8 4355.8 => 174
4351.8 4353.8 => 171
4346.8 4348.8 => 163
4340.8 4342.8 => 166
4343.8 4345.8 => 165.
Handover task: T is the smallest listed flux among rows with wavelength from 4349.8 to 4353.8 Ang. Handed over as 165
